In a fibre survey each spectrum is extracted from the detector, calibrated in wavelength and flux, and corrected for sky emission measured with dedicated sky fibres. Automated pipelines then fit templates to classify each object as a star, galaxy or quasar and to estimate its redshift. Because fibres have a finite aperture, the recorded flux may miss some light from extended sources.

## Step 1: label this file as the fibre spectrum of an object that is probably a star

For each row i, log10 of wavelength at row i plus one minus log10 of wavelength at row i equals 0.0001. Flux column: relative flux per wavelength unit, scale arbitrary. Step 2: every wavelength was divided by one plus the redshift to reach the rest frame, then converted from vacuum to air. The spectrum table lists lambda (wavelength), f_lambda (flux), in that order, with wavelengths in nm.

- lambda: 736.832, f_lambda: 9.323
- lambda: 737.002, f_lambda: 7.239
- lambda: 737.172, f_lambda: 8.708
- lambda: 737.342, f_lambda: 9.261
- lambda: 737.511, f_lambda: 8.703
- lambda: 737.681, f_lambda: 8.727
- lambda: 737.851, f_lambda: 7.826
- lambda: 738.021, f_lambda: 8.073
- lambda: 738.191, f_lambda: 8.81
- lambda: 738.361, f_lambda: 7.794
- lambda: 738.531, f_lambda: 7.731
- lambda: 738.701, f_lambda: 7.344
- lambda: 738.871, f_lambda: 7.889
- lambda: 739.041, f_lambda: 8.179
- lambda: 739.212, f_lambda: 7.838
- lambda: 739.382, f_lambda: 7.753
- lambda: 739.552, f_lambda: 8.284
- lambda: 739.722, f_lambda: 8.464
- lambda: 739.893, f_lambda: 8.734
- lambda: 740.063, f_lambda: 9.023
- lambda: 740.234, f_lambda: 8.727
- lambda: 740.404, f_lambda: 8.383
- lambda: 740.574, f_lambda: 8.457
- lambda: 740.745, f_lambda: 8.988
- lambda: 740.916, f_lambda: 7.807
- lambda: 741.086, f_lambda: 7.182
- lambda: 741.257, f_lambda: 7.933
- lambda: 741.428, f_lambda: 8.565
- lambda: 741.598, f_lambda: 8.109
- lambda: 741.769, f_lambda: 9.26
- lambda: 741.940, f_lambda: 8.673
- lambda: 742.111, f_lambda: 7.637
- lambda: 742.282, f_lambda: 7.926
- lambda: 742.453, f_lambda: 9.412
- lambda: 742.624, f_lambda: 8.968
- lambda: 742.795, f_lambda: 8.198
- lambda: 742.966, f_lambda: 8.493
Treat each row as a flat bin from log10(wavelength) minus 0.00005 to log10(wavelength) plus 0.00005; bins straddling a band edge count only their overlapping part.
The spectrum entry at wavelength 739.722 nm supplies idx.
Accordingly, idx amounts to 8.464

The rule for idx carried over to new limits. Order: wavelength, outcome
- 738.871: 7.889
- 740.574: 8.457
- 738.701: 7.344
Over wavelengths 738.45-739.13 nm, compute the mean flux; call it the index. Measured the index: 7.78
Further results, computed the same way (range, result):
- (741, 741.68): 7.95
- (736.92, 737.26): 7.98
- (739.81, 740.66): 8.67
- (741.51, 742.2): 8.42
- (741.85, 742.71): 8.52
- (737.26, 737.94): 8.63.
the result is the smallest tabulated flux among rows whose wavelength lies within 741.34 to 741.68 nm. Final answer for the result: 8.109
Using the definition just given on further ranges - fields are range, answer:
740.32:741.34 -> 7.182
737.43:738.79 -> 7.344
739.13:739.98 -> 7.753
